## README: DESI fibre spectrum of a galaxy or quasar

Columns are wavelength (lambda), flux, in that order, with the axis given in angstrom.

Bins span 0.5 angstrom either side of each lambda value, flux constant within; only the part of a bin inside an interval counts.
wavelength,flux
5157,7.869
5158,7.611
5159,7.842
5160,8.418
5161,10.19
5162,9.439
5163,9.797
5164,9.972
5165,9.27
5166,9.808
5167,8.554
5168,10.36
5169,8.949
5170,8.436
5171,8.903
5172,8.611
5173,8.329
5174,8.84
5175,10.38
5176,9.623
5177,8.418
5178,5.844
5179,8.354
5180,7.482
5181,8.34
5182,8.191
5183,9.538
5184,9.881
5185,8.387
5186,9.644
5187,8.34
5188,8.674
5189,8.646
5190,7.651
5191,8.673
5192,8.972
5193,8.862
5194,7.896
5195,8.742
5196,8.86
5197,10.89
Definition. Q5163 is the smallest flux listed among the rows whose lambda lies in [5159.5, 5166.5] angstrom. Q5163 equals 8.418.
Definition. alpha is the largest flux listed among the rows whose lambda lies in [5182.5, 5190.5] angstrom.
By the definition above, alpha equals 9.881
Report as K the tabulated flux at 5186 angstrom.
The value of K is 9.644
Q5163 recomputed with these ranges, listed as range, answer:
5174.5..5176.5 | 9.623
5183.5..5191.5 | 7.651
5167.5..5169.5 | 8.949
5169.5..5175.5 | 8.329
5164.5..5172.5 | 8.436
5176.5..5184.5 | 5.844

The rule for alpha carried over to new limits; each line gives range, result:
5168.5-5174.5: 8.949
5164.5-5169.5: 10.36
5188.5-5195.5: 8.972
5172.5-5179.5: 10.38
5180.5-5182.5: 8.34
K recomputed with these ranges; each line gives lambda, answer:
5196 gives 8.86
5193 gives 8.862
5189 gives 8.646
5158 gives 7.611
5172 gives 8.611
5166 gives 9.808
